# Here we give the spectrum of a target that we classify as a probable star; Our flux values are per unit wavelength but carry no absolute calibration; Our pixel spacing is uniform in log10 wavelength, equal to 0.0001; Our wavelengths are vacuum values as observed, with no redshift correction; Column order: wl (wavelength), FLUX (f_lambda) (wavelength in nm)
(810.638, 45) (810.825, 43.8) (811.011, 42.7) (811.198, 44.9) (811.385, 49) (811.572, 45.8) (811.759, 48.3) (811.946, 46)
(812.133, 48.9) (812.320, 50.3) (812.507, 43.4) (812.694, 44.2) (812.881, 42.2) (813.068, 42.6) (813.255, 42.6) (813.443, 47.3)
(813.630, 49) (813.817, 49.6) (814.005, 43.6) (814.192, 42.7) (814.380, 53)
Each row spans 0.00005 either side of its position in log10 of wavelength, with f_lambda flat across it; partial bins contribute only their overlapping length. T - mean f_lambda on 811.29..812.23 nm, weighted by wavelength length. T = 47.6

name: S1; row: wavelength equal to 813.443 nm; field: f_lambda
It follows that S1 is 47.3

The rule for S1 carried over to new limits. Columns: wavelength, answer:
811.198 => 44.9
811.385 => 49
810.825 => 43.8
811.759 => 48.3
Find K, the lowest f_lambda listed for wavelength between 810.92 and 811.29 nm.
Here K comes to 42.7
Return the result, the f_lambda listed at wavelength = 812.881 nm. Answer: 42.2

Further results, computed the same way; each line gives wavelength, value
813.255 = 42.6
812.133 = 48.9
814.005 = 43.6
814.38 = 53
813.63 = 49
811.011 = 42.7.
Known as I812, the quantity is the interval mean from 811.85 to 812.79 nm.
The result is 46.6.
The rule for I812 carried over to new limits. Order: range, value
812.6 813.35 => 42.9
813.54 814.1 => 47.4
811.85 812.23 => 47.5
